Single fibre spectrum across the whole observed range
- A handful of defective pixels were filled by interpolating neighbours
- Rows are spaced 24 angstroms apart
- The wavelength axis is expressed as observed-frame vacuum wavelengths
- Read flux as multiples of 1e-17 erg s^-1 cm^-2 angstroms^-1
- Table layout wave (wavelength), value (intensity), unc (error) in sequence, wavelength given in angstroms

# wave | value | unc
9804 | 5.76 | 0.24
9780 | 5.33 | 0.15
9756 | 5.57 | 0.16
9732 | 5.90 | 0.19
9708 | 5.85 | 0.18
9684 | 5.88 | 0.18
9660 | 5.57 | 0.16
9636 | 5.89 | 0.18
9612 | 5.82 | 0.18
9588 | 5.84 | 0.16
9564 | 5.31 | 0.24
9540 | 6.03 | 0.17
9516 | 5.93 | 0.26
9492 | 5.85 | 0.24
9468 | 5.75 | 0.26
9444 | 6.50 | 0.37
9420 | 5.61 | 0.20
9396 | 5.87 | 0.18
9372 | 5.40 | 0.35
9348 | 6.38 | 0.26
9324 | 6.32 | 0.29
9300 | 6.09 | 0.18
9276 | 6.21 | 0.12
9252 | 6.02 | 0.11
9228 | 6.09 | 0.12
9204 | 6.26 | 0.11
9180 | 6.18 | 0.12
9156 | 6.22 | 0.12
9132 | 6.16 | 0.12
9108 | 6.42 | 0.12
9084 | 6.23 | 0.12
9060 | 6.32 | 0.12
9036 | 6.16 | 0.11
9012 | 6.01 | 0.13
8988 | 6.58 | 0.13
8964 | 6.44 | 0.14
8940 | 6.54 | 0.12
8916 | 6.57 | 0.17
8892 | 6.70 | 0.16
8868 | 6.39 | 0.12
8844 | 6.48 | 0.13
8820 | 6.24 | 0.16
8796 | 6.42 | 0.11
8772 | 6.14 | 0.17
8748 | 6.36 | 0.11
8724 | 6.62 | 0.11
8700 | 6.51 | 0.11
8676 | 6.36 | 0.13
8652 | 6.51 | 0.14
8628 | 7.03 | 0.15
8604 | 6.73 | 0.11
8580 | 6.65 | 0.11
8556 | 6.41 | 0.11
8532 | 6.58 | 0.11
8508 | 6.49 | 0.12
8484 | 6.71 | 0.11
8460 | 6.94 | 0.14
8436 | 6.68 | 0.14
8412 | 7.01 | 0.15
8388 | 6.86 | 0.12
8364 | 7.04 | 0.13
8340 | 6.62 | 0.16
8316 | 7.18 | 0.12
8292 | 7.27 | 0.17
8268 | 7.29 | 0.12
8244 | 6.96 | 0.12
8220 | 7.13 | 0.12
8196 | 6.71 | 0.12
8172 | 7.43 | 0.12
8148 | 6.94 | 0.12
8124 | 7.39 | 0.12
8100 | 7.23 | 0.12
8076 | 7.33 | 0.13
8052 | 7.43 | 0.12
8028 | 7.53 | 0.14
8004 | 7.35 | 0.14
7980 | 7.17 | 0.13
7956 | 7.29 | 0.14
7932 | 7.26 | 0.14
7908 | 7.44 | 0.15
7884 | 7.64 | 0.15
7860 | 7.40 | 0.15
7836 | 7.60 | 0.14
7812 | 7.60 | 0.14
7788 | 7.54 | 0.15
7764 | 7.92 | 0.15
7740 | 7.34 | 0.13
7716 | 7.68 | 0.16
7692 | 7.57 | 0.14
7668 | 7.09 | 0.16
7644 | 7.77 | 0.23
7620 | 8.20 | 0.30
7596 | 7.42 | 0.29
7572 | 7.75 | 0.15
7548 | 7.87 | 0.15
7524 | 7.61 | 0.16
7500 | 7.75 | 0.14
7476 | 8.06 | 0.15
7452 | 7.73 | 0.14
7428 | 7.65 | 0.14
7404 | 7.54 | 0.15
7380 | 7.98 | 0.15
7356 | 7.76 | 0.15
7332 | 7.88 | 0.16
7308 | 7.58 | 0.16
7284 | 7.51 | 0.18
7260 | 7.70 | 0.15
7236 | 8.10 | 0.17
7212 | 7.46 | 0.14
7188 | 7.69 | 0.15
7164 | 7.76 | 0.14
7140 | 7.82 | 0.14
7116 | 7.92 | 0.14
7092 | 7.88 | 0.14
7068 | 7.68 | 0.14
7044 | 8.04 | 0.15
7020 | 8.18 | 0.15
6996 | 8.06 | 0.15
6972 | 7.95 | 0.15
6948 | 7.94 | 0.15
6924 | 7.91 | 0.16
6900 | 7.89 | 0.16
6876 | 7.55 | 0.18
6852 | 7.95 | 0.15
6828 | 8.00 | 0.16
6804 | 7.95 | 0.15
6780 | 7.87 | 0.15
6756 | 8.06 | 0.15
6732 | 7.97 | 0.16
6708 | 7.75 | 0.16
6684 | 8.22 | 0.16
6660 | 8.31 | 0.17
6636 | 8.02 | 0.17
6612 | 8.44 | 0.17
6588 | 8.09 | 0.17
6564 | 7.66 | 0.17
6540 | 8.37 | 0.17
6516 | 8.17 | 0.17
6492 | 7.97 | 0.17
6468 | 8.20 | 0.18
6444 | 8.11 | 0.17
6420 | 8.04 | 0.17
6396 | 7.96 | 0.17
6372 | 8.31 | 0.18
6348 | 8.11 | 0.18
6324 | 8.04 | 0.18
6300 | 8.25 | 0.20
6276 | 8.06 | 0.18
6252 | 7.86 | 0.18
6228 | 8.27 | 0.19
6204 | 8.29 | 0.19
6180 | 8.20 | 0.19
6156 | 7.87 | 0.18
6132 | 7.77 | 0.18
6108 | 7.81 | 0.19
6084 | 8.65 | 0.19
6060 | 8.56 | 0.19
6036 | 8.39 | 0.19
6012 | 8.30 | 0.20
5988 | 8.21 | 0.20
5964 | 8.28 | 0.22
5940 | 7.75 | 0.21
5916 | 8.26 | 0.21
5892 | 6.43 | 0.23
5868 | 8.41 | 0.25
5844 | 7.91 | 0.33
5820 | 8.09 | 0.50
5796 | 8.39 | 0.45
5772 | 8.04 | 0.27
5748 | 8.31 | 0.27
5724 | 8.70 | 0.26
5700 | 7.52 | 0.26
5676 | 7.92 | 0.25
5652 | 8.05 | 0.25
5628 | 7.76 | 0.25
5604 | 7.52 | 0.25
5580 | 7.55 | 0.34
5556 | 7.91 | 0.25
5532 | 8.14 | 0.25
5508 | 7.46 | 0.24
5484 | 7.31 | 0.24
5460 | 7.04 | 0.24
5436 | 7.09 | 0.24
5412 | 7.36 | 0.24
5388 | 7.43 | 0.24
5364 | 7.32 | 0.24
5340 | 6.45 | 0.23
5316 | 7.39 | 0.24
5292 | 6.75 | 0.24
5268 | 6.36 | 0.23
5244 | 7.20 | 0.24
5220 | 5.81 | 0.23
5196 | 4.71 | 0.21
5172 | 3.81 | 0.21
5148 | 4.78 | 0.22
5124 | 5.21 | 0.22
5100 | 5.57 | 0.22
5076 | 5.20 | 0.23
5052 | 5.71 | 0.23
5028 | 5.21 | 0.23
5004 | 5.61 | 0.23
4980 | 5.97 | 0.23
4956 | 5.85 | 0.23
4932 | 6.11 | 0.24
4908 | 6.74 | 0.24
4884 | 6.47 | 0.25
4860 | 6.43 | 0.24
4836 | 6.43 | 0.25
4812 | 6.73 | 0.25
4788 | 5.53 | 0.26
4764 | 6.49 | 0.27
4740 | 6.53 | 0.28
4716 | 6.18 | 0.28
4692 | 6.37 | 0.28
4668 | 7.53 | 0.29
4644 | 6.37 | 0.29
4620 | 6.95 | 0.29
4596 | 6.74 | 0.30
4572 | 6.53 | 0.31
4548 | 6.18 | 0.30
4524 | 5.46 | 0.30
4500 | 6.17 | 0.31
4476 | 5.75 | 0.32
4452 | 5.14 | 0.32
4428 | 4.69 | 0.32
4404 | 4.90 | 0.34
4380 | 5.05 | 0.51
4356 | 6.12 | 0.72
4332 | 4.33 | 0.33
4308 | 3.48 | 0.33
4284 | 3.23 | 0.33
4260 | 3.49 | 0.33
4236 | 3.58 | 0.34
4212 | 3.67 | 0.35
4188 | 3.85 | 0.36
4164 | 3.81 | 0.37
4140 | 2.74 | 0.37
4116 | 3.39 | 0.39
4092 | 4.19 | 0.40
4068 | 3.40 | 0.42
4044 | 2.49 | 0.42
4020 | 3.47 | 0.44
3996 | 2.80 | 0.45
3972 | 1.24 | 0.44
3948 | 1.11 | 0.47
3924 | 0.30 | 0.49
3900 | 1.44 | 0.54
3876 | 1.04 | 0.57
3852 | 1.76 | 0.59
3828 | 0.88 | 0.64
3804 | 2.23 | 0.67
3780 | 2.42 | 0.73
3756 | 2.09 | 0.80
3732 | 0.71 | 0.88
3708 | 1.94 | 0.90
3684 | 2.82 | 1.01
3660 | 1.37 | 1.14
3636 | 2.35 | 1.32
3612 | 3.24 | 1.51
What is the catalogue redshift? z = 0.000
